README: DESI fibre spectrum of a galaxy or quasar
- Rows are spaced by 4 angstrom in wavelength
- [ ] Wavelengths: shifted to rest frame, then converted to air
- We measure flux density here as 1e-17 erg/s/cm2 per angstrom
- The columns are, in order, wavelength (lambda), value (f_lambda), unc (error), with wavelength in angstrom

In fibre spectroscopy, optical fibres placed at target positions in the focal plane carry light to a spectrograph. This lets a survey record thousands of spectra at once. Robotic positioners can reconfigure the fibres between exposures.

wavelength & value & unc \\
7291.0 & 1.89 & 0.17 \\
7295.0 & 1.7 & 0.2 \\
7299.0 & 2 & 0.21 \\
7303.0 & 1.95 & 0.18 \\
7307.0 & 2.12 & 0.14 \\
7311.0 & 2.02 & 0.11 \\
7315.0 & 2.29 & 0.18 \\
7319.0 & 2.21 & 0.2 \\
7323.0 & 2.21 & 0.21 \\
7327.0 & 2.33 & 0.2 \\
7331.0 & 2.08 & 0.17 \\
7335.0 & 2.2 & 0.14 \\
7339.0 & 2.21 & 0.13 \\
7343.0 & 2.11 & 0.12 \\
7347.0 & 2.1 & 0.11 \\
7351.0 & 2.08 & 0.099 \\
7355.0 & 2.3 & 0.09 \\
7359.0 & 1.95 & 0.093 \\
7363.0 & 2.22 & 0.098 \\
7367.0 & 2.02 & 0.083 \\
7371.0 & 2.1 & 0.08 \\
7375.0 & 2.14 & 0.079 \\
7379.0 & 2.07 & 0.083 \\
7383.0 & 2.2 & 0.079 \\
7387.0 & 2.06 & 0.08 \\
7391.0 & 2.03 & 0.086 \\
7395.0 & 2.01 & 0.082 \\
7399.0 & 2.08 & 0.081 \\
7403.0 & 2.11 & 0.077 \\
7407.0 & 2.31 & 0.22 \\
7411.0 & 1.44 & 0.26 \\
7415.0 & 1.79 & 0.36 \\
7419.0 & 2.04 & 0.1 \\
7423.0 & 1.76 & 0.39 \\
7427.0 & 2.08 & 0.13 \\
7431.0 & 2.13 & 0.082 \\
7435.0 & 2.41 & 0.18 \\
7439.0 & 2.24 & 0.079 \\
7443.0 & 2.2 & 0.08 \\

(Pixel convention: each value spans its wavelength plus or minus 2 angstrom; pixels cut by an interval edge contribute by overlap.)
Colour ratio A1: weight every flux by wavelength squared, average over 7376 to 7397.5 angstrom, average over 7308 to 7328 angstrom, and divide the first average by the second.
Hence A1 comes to 0.96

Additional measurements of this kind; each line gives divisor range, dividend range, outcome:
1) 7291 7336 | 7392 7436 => 0.99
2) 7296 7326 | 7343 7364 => 1.02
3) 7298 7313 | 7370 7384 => 1.07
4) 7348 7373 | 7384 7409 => 1.01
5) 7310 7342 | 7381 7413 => 0.94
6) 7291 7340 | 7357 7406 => 1.01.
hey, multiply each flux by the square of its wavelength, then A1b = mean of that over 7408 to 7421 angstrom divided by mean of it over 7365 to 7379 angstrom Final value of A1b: 0.87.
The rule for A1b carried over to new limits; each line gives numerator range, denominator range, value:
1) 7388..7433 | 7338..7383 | 0.95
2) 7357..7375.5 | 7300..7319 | 1.01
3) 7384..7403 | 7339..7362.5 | 0.98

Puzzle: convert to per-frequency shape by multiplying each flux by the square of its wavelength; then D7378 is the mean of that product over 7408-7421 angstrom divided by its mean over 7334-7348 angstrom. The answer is 0.85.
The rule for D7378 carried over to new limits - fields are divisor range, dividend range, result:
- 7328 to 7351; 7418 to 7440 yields 1.01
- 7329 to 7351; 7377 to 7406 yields 0.99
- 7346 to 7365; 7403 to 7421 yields 0.91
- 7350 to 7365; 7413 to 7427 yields 0.90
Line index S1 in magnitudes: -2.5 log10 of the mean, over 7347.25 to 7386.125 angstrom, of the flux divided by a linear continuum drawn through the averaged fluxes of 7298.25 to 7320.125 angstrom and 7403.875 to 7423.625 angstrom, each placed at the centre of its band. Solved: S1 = -0.07 mag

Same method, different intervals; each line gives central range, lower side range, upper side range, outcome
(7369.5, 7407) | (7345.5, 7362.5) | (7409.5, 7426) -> -0.09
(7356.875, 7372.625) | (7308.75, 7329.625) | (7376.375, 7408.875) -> 0.04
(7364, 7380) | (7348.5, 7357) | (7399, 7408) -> 0.04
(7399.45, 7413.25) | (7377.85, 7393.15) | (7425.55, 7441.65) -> 0.10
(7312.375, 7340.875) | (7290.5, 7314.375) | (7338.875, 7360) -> -0.08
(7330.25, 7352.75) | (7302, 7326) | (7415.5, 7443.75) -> 0.00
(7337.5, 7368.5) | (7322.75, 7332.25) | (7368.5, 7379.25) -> 0.02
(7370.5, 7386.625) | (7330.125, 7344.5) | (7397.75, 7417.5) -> -0.05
